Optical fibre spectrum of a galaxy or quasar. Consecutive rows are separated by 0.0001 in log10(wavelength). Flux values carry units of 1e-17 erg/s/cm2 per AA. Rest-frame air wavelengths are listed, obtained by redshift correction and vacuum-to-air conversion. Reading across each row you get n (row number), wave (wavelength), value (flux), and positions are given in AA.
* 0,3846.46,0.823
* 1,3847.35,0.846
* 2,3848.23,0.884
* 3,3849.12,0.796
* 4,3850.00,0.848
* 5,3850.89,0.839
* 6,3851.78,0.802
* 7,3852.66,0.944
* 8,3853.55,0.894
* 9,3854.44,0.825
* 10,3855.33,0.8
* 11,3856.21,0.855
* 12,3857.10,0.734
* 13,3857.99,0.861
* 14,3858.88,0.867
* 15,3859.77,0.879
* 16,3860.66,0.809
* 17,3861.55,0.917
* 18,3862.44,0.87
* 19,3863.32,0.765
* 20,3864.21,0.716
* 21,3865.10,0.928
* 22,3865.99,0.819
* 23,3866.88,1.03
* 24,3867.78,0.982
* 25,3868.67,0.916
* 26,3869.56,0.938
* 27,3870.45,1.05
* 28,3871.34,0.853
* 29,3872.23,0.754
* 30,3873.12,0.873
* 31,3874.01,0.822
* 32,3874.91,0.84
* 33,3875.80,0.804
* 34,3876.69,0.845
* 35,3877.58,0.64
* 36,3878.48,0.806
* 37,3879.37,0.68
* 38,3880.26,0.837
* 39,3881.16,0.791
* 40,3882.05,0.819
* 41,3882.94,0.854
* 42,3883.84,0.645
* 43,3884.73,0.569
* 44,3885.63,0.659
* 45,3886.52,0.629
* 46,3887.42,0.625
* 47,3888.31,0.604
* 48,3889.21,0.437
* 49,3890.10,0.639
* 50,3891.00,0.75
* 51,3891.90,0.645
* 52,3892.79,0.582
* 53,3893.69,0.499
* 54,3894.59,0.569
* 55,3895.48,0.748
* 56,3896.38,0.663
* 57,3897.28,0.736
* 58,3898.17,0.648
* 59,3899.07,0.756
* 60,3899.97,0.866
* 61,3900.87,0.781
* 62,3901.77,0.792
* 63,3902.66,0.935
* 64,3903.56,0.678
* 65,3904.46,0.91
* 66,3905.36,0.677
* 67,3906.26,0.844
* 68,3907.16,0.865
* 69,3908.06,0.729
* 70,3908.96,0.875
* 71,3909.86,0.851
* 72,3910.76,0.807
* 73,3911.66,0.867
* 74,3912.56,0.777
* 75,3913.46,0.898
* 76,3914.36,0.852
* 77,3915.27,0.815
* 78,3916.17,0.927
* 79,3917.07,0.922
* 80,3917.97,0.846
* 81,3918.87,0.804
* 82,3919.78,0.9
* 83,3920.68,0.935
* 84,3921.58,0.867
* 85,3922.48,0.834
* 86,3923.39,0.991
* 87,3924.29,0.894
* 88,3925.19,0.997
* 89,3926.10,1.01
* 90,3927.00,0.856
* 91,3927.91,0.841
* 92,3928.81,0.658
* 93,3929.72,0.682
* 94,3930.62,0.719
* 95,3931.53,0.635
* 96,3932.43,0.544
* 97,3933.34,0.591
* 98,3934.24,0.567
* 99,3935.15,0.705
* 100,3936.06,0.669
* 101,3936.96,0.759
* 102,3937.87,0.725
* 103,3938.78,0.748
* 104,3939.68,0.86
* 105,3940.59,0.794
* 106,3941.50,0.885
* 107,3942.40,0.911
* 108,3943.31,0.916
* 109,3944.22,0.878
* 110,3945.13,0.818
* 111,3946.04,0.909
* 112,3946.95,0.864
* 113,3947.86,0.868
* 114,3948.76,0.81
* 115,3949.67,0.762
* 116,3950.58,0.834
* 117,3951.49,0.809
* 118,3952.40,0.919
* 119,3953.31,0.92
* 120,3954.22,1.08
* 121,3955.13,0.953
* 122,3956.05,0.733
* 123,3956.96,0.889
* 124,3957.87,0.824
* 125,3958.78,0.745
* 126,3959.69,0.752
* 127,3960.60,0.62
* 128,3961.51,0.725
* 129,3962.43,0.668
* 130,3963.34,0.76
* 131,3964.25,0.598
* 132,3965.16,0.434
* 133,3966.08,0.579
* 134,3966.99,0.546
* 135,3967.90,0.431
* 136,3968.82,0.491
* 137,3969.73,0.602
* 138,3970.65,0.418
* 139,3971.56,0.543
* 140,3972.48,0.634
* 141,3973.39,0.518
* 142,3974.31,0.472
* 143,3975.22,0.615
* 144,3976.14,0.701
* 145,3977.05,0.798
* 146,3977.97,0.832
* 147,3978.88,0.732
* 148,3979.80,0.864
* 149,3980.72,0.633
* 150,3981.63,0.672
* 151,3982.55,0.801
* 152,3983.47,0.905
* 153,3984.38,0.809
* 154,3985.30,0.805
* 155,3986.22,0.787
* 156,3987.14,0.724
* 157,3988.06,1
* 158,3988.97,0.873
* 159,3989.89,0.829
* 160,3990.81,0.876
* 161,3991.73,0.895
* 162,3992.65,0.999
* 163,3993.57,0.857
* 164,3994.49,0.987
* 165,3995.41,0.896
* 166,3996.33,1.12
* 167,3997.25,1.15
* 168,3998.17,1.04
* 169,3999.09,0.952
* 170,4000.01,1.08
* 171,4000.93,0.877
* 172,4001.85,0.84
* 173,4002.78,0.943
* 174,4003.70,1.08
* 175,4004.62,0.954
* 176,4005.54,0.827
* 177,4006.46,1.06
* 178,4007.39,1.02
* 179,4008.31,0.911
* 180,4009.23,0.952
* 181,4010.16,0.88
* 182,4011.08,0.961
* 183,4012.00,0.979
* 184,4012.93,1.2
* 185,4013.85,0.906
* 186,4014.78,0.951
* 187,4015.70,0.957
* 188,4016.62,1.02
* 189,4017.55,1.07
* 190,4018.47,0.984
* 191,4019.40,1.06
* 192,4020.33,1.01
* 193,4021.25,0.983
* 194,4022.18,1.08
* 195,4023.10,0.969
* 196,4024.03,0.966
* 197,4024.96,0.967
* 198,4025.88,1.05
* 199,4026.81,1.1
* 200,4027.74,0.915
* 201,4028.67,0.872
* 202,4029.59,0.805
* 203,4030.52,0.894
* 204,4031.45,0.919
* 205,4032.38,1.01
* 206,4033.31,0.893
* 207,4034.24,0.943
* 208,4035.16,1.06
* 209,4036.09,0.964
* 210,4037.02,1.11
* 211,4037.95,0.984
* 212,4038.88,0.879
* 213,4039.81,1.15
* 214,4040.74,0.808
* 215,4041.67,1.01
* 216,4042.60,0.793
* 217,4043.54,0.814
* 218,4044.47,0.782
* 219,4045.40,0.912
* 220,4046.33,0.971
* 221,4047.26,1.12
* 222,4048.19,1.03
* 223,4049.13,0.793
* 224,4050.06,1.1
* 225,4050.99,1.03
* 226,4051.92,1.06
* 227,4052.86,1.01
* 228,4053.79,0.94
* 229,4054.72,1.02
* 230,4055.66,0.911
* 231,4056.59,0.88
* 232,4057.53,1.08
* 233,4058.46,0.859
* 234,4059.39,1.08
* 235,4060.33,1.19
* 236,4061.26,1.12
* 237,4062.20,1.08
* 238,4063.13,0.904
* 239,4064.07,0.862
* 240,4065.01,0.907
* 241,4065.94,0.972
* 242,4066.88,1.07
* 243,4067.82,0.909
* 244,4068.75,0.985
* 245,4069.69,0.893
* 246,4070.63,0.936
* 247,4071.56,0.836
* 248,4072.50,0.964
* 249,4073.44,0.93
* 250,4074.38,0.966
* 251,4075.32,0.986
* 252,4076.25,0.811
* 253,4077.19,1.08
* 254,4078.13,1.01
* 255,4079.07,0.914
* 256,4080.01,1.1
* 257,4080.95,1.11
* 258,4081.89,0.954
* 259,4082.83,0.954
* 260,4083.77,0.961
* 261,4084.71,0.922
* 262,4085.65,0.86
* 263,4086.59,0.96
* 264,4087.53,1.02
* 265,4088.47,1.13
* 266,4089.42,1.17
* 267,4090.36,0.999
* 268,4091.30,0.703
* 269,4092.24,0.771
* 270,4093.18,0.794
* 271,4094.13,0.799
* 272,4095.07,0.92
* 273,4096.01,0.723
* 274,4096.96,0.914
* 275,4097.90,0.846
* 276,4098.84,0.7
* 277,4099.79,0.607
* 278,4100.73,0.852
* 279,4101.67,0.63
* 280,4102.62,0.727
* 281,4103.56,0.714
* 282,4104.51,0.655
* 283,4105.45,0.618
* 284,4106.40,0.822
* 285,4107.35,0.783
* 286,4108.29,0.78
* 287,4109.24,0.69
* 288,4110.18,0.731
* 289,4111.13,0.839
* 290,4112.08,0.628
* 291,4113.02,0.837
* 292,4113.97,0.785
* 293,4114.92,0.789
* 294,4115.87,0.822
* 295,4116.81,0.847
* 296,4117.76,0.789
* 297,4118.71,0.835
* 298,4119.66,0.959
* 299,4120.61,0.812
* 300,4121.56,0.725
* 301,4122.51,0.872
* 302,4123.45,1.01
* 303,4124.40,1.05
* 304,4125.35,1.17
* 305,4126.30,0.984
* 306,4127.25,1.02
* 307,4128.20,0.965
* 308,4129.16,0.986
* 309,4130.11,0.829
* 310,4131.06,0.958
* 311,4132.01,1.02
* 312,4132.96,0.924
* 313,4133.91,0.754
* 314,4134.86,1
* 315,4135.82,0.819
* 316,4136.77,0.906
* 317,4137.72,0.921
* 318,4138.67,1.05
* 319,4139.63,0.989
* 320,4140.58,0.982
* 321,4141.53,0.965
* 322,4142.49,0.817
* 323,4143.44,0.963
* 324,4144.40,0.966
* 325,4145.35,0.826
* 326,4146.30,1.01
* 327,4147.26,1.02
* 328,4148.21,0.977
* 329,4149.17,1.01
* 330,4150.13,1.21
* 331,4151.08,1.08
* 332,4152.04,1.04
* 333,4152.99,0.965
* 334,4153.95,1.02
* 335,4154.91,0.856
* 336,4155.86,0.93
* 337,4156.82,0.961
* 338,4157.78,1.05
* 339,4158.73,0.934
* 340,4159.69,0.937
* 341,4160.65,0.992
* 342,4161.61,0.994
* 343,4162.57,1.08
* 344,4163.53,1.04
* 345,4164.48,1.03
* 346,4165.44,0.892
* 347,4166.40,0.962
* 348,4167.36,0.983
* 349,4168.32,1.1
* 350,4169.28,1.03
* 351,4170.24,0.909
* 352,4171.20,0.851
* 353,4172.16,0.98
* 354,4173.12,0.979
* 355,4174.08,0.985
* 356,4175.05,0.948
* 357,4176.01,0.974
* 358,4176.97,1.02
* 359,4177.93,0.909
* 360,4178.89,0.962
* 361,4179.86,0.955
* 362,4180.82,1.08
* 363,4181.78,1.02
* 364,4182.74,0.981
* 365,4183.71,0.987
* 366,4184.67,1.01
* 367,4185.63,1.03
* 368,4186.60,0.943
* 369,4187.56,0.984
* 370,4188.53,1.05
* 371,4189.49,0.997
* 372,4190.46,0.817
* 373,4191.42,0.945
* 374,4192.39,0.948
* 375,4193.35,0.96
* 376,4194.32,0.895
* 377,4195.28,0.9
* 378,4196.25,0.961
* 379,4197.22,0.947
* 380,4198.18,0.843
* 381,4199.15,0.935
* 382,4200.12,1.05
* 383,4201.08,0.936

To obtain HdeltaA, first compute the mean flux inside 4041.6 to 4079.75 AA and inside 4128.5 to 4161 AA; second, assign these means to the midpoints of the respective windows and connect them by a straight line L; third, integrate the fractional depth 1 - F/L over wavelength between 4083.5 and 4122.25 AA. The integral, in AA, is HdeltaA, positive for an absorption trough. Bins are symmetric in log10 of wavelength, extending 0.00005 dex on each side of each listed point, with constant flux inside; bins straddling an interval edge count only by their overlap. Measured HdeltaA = 5.90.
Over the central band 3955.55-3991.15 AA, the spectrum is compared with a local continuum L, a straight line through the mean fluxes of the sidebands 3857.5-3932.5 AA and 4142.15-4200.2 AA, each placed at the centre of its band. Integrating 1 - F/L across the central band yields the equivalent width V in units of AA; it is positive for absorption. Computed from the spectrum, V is 6.2 AA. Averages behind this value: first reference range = 0.795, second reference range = 0.974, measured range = 0.698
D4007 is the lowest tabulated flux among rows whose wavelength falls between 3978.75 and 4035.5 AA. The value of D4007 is 0.633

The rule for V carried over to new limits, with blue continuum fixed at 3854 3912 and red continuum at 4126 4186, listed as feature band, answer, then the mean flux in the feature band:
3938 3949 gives -0.40 AA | 0.853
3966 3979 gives 3.89 AA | 0.591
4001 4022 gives -2.61 AA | 0.979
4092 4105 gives 2.40 AA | 0.761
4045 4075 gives -2.45 AA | 0.979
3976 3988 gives 0.93 AA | 0.784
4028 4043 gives -0.95 AA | 0.944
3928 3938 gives 1.85 AA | 0.664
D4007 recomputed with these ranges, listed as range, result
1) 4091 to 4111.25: 0.607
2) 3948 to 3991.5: 0.418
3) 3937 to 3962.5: 0.62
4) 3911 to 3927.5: 0.777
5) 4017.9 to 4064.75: 0.782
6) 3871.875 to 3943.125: 0.437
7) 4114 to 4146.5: 0.725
